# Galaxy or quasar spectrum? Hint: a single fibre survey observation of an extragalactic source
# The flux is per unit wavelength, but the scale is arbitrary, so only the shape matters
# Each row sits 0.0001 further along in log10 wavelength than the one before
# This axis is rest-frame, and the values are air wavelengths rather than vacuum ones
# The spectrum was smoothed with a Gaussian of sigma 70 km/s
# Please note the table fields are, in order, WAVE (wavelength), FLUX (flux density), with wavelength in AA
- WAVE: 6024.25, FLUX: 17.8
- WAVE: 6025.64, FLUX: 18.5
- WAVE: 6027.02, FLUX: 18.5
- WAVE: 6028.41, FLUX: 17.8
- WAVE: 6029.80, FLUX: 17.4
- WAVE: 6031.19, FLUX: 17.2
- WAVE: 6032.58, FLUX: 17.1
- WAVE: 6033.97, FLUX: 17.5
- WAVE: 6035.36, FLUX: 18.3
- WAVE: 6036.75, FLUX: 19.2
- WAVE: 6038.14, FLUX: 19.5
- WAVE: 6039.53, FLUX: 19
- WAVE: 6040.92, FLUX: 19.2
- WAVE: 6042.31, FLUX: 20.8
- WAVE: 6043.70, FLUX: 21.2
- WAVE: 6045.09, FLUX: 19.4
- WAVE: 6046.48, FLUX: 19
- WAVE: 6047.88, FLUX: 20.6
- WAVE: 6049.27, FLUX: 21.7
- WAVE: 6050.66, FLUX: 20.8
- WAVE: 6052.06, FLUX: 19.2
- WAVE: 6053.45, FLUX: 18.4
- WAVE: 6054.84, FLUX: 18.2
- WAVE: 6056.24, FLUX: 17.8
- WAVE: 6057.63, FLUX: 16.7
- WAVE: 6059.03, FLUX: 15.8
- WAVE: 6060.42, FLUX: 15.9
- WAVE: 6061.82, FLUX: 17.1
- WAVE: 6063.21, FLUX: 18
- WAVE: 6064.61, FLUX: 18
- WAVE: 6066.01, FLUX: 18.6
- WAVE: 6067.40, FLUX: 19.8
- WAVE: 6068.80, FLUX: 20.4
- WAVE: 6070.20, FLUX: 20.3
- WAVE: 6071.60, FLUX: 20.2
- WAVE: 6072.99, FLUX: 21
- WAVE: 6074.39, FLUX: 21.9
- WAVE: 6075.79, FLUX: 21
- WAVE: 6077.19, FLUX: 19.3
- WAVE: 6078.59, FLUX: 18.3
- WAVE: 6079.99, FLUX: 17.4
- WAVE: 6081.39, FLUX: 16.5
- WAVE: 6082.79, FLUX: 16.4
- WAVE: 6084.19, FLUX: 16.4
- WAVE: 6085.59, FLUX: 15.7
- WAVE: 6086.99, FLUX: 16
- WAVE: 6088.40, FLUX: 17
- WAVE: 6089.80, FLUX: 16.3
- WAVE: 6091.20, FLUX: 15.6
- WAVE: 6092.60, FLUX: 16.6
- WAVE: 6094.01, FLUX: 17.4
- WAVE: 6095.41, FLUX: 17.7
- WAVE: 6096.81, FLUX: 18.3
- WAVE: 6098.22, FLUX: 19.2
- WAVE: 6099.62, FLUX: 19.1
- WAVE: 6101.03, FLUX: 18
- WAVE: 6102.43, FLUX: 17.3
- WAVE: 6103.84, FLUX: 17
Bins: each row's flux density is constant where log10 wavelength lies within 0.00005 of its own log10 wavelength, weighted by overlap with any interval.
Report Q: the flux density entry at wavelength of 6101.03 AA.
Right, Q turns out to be 18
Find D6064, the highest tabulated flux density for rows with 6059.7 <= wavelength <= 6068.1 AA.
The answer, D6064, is 19.8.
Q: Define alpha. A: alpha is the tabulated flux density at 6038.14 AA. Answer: 19.5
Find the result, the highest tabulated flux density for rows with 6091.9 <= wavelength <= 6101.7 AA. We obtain 19.2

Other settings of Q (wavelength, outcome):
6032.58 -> 17.1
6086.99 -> 16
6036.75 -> 19.2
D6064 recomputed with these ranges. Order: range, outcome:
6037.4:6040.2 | 19.5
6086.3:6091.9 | 17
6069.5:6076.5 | 21.9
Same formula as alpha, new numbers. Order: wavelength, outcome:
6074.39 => 21.9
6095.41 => 17.7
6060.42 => 15.9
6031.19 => 17.2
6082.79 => 16.4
